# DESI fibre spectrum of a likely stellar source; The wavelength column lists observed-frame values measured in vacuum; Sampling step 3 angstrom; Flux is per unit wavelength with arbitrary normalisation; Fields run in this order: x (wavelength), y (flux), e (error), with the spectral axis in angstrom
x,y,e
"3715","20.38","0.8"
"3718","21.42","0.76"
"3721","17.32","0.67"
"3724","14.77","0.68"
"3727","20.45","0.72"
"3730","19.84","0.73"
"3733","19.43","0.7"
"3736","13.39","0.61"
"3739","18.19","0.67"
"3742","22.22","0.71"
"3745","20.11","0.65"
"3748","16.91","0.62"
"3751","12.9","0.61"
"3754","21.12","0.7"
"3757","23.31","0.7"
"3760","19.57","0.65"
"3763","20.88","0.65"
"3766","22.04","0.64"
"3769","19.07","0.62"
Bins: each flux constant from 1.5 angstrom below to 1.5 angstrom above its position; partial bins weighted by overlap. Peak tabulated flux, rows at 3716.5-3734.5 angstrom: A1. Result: 21.42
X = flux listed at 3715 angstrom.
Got 20.38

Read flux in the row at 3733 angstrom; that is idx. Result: 19.43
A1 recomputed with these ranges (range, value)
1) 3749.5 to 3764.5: 23.31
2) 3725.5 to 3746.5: 22.22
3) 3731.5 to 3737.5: 19.43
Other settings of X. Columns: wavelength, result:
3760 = 19.57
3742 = 22.22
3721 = 17.32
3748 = 16.91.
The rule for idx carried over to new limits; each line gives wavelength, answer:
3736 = 13.39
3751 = 12.9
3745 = 20.11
